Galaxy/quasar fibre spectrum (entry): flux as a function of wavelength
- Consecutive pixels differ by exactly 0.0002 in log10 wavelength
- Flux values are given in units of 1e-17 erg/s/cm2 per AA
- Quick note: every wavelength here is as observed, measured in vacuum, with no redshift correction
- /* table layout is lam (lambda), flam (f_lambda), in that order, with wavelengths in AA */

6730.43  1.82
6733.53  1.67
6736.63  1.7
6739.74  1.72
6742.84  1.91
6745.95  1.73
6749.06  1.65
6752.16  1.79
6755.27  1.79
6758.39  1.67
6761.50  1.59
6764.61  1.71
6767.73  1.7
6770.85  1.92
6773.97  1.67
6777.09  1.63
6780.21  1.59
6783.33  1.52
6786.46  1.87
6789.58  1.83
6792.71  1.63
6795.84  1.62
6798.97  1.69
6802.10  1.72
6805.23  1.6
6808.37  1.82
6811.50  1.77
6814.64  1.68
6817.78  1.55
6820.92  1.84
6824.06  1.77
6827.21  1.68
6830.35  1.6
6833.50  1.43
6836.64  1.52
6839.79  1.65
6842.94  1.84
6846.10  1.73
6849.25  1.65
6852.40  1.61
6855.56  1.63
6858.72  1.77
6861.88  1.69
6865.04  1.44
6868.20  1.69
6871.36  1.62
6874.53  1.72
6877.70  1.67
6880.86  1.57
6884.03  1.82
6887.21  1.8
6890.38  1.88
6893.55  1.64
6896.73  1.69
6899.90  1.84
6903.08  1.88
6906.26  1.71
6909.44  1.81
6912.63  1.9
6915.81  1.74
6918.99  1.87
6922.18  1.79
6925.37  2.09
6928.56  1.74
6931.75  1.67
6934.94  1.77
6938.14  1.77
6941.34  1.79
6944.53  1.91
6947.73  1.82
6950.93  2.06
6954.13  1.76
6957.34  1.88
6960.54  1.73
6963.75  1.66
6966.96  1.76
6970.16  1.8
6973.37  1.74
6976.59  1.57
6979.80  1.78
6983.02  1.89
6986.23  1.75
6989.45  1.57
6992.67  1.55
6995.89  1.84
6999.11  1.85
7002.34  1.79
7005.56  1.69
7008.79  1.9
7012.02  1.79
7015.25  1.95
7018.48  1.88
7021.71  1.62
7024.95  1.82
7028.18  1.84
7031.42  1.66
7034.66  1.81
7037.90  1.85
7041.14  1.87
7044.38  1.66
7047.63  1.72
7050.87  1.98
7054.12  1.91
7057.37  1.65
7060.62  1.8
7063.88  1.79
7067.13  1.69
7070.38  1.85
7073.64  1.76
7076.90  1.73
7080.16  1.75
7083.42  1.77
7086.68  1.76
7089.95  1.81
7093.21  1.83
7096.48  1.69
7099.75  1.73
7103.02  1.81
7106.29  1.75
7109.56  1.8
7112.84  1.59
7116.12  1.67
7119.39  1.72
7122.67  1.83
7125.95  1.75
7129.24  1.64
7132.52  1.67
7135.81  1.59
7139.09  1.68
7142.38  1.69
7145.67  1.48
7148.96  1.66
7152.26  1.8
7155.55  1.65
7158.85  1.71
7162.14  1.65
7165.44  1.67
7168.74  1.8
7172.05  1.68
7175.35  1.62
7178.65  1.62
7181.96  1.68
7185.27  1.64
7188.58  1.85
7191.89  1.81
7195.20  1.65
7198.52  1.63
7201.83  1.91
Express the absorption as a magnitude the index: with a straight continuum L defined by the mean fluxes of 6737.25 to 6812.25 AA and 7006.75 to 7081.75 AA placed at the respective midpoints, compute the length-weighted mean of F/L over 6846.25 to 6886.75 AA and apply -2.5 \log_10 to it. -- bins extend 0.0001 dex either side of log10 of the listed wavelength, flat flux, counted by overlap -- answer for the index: 0.050 mag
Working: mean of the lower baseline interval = 1.71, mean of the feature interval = 1.66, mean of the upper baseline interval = 1.79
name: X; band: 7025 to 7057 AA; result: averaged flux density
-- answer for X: 1.81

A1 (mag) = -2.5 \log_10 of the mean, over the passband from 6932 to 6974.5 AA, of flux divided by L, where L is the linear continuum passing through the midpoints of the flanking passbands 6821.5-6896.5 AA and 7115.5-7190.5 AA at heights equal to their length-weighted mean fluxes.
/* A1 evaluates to -0.077 mag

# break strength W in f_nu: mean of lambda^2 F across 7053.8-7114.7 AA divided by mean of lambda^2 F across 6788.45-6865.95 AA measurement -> 1.13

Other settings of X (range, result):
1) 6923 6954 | 1.84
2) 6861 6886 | 1.65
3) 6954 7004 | 1.74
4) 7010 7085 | 1.79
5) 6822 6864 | 1.66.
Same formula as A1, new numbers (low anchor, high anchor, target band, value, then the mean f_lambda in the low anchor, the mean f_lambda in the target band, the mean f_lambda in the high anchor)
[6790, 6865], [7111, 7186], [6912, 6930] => -0.112 mag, 1.67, 1.85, 1.67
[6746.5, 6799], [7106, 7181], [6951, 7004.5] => -0.040 mag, 1.7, 1.75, 1.68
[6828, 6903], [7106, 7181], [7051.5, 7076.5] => -0.064 mag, 1.68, 1.78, 1.68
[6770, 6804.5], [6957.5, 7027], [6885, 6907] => -0.032 mag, 1.69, 1.78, 1.76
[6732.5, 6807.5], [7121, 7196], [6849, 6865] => 0.034 mag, 1.71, 1.65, 1.69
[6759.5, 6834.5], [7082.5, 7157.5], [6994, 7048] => -0.058 mag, 1.69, 1.8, 1.71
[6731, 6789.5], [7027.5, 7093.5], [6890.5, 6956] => -0.037 mag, 1.72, 1.81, 1.78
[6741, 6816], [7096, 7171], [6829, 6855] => 0.052 mag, 1.71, 1.63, 1.7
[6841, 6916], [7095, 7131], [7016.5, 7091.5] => -0.036 mag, 1.72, 1.78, 1.73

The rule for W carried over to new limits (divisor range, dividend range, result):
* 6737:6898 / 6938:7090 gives 1.12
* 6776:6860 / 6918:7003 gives 1.11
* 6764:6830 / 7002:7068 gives 1.13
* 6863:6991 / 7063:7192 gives 1.03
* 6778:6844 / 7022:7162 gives 1.13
